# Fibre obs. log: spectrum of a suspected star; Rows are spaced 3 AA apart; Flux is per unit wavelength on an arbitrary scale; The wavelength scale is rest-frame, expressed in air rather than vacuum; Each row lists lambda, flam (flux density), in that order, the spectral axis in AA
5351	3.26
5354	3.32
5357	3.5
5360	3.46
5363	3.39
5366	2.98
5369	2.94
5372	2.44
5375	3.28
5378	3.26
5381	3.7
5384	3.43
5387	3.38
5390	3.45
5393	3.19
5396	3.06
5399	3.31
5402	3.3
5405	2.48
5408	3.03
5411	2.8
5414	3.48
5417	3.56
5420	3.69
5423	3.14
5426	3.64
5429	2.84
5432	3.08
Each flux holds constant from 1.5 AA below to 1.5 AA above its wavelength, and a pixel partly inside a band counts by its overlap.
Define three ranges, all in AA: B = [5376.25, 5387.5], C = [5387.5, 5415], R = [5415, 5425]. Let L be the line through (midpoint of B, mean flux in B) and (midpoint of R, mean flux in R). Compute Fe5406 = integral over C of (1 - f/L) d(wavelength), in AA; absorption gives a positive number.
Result 2.7 AA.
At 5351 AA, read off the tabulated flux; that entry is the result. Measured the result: 3.26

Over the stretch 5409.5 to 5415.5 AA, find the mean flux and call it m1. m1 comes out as 3.14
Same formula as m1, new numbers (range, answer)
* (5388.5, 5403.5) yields 3.26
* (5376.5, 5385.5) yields 3.46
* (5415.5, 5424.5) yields 3.46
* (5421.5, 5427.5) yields 3.39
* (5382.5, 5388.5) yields 3.4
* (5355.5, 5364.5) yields 3.45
